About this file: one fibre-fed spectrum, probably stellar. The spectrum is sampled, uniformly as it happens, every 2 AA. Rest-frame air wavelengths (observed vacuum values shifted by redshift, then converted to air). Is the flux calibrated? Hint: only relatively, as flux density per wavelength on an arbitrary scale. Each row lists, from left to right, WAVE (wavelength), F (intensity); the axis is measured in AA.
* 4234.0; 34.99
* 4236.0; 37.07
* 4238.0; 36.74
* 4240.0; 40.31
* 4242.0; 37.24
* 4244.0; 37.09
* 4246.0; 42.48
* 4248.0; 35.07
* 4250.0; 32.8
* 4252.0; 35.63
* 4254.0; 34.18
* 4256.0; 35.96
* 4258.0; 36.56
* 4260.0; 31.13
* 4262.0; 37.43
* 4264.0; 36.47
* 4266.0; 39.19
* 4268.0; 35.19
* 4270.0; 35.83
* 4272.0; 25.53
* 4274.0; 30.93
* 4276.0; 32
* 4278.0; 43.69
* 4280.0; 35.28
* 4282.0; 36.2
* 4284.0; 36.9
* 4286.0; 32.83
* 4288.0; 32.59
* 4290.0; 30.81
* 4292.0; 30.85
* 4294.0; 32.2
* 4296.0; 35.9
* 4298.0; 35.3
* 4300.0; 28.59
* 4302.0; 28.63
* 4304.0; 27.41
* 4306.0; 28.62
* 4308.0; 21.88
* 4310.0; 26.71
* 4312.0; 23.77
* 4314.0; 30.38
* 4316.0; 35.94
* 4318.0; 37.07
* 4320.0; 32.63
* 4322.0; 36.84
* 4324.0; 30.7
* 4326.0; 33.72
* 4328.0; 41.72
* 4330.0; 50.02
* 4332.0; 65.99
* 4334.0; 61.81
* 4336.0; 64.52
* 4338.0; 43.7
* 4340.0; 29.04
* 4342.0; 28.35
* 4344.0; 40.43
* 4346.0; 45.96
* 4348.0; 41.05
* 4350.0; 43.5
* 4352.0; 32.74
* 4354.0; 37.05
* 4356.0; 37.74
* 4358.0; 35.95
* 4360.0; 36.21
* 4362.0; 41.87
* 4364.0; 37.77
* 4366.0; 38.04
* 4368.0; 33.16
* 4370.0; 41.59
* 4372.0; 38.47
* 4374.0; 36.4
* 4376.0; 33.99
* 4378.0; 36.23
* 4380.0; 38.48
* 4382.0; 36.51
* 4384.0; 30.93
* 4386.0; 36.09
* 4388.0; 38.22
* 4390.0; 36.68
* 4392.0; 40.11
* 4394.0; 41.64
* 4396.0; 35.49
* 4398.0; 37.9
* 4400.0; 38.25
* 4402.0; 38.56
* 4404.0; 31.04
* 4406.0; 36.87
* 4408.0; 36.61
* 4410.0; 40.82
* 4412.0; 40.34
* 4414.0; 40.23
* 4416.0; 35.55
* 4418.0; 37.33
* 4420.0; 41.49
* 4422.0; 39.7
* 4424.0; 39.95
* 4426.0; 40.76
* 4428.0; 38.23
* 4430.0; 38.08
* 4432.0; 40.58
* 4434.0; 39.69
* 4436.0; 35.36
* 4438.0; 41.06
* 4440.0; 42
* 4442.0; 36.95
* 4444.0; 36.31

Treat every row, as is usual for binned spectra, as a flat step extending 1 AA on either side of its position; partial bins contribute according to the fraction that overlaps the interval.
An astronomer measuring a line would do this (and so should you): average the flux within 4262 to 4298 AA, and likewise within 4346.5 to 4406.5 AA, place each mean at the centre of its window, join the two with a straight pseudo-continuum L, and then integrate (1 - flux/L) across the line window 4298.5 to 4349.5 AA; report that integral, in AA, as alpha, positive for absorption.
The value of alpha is -2.3 AA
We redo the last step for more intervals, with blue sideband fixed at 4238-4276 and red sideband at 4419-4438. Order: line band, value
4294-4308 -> 2.4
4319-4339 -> -4.9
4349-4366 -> 0.0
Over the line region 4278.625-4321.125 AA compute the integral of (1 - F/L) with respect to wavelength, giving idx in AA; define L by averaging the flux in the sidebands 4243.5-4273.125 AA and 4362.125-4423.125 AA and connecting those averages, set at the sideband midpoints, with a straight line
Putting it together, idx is 5.22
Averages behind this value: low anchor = 35.3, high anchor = 37.6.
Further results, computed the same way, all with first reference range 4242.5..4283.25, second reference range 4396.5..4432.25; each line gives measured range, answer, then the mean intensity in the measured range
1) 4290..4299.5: 0.8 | 33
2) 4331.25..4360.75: -4.6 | 42.8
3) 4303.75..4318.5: 3.1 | 28.8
